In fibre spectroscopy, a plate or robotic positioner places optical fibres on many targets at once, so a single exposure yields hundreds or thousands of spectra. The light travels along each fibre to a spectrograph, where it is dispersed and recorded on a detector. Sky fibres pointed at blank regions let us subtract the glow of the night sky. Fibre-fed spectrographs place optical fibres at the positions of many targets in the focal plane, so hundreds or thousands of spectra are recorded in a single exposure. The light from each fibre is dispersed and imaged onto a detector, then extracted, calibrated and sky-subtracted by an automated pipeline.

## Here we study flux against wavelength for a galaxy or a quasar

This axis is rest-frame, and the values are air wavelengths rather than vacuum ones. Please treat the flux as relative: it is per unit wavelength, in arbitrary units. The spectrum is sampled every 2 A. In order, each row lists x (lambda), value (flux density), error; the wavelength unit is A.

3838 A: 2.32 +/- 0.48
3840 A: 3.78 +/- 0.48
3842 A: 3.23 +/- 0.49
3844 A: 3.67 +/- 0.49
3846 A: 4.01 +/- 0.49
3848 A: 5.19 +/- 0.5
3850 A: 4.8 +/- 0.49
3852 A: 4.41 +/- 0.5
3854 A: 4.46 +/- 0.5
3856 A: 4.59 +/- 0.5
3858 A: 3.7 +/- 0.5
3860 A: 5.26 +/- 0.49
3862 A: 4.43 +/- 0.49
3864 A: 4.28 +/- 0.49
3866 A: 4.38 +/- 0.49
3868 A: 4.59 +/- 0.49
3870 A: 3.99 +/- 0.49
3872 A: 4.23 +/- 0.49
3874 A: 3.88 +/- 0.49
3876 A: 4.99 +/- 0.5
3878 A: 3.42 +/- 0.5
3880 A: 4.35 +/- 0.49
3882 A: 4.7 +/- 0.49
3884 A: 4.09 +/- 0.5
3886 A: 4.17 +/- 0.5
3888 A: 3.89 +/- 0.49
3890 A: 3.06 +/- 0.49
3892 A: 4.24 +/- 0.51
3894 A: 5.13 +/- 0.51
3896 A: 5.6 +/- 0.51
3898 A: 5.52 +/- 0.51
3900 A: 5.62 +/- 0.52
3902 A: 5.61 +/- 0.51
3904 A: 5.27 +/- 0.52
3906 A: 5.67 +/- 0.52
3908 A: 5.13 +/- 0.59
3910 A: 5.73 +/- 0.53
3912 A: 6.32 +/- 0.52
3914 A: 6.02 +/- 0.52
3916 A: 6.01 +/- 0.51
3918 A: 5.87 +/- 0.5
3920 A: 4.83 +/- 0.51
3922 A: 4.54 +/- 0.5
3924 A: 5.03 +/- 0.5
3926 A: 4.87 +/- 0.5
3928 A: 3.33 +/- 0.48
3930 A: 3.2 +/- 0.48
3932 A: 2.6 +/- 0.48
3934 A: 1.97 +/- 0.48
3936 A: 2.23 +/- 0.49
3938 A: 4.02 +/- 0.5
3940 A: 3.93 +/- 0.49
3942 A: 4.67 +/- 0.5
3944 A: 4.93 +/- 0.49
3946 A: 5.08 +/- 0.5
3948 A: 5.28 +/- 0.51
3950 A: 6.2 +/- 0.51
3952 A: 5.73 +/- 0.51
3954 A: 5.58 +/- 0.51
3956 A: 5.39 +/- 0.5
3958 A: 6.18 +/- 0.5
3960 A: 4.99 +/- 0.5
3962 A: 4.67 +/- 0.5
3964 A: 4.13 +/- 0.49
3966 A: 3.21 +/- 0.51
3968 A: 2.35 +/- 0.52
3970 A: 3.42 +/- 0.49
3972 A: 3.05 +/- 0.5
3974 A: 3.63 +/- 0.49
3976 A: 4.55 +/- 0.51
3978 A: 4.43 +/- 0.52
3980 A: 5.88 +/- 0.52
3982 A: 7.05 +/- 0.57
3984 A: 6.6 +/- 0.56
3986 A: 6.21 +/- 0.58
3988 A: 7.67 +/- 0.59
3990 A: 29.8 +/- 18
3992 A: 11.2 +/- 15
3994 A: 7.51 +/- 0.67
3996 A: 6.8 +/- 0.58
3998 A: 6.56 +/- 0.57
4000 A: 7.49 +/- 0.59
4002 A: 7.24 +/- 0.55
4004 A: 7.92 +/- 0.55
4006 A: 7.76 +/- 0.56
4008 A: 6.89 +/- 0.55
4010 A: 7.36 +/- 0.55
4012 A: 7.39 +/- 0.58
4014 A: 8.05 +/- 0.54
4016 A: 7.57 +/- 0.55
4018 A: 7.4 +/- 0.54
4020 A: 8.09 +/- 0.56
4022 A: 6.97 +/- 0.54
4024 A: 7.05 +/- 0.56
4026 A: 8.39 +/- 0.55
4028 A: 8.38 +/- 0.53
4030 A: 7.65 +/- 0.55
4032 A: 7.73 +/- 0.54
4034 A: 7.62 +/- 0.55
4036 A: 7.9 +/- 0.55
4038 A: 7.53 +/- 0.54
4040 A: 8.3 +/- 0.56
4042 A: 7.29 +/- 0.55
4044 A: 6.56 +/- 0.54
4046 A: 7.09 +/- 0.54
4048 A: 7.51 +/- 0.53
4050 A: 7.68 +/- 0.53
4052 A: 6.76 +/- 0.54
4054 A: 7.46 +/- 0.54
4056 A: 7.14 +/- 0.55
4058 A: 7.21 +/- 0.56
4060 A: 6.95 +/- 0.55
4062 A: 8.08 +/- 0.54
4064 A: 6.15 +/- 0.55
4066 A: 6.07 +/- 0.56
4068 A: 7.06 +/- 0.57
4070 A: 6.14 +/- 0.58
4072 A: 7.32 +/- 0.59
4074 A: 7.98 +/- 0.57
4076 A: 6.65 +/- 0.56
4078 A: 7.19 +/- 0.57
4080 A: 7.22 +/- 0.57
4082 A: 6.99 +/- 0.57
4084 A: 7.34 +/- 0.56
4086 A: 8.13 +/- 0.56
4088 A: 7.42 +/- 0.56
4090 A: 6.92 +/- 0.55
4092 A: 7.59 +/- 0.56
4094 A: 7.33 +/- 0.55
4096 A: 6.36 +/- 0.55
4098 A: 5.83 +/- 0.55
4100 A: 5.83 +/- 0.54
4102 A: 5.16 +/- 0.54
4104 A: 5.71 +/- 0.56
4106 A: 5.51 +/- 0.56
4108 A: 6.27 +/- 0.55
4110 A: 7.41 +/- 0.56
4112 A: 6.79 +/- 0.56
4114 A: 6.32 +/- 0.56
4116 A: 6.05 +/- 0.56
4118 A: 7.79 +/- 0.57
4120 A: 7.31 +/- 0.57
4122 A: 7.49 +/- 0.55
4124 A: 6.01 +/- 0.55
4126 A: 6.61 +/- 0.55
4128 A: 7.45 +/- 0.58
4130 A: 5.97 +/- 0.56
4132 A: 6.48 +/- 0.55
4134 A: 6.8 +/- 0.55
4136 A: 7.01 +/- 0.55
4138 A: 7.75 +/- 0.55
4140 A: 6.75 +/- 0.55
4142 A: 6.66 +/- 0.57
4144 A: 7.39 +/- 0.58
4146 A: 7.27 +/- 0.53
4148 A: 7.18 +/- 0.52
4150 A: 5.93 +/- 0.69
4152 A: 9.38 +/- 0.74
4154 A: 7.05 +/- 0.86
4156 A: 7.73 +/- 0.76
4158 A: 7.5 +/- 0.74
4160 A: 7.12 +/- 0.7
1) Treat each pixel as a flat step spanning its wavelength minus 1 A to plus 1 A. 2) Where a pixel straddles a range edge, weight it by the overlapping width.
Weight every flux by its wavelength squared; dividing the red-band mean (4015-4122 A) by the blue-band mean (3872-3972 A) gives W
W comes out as 1.66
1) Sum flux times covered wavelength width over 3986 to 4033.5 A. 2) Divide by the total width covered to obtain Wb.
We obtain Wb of 8.58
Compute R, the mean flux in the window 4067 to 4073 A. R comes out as 6.84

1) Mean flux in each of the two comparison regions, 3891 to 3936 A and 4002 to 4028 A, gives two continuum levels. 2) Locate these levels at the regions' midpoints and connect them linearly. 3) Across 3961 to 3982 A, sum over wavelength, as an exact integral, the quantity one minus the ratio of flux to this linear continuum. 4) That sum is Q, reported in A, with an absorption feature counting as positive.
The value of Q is 7.7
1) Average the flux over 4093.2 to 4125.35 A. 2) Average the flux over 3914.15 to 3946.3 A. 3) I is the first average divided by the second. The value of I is 1.53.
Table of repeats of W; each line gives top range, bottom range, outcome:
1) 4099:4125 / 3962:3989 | 1.44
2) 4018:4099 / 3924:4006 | 1.31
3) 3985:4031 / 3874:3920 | 1.82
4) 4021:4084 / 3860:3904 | 1.76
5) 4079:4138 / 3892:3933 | 1.47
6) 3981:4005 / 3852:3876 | 2.28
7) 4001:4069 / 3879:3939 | 1.71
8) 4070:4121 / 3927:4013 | 1.21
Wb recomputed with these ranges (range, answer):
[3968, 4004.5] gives 7.46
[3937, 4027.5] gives 6.59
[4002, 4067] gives 7.43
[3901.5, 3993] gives 5.52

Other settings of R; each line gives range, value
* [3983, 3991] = 12.6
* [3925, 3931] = 3.8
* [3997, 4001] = 7.03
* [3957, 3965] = 4.99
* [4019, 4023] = 7.53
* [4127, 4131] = 6.71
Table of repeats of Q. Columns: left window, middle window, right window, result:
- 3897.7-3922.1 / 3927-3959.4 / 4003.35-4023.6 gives 9.6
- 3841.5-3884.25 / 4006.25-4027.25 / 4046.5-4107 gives -4.6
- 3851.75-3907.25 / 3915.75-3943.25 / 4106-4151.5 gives 5.3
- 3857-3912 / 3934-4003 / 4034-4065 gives 0.5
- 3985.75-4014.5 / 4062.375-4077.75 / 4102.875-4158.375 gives 2.1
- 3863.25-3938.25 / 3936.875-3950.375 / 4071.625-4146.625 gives 0.6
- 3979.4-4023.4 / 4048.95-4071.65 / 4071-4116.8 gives 1.2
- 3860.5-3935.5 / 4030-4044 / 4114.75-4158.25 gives -3.7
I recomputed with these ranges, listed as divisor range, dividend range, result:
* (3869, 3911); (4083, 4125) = 1.43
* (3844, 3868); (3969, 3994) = 1.74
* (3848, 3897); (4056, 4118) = 1.55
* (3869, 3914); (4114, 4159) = 1.47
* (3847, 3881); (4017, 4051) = 1.72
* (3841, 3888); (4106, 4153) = 1.62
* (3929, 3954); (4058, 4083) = 1.66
